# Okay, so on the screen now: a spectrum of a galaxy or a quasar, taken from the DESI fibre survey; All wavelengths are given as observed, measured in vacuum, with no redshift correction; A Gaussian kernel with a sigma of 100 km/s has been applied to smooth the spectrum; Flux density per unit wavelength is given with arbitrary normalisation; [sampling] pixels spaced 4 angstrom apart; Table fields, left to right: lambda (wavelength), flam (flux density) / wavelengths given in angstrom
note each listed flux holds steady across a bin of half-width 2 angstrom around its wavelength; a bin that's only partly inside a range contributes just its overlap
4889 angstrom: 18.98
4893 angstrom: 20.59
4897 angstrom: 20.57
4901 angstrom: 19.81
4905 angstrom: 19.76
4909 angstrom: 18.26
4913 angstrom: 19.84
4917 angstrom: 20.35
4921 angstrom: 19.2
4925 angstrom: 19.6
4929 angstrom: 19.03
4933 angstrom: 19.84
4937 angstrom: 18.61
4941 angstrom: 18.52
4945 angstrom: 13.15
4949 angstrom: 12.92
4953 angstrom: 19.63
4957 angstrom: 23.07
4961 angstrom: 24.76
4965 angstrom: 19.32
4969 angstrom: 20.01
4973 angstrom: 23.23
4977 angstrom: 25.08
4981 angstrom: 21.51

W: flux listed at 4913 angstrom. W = 19.84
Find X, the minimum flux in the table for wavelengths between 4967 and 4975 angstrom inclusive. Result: 20.01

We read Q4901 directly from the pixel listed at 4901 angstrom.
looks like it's 19.81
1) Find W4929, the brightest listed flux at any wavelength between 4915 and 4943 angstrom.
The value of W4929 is 20.35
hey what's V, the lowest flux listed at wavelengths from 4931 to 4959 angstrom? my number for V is 12.92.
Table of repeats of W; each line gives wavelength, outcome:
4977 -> 25.08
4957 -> 23.07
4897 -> 20.57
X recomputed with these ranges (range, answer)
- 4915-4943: 18.52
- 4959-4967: 19.32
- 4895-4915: 18.26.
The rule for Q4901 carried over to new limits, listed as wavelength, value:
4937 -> 18.61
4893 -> 20.59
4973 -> 23.23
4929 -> 19.03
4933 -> 19.84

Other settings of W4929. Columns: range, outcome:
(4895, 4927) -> 20.57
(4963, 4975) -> 23.23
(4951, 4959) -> 23.07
